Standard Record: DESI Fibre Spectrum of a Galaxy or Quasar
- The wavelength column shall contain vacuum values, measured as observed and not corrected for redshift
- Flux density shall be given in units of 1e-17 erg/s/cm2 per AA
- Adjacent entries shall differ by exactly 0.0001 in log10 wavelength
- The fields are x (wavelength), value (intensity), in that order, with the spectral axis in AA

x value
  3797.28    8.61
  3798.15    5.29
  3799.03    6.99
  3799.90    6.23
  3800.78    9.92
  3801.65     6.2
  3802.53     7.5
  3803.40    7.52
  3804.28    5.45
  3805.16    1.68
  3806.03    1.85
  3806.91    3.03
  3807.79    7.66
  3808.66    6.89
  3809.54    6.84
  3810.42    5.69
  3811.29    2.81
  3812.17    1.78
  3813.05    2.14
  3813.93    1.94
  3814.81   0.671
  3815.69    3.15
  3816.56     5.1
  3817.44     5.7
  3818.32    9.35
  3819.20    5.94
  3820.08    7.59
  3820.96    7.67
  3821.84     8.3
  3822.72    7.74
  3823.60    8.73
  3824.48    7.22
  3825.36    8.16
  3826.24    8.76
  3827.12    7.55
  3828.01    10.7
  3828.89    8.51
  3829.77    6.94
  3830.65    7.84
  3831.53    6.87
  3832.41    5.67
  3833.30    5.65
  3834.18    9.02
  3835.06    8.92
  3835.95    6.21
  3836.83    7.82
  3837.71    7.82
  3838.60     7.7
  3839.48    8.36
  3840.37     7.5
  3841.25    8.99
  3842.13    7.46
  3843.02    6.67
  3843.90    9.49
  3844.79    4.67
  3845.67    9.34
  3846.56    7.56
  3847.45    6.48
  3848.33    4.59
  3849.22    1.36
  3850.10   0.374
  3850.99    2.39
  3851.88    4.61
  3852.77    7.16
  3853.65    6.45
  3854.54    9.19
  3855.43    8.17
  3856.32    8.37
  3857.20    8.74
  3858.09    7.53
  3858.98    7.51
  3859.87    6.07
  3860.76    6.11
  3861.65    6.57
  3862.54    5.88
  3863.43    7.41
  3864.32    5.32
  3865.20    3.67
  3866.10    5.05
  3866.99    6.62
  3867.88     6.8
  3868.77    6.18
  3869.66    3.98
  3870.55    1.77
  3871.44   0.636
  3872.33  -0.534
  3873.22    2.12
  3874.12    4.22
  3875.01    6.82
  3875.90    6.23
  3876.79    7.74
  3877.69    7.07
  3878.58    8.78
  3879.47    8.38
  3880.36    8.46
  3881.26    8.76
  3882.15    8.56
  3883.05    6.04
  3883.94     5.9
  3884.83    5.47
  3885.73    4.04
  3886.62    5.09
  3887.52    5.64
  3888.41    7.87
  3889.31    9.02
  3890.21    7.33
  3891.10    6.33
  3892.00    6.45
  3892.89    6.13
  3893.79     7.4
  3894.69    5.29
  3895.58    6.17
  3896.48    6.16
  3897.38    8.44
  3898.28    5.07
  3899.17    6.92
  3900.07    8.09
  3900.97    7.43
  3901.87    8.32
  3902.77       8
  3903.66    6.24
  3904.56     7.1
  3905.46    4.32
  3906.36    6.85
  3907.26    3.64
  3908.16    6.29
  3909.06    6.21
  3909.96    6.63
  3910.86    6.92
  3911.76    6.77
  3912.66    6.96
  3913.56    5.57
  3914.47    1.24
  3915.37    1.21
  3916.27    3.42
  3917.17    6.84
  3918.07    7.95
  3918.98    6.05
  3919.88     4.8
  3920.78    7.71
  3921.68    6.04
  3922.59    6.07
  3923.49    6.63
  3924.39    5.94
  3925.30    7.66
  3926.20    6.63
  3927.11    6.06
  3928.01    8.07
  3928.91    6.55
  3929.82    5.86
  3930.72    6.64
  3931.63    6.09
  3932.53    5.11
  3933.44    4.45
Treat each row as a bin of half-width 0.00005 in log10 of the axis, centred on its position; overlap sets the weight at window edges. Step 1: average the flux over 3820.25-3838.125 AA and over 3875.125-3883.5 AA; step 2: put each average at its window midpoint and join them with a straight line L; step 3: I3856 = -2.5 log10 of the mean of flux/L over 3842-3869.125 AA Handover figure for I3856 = 0.24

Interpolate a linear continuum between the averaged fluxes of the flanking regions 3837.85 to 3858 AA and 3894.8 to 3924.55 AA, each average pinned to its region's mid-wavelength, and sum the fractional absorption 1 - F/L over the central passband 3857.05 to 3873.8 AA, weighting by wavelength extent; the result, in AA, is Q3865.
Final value 3.8 AA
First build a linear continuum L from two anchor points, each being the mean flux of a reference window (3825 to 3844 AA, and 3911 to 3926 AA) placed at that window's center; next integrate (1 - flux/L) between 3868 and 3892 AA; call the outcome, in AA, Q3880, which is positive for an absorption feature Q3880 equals 2.8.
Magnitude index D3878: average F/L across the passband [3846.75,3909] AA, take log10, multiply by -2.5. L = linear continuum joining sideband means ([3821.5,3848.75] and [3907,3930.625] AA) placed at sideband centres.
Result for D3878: 0.11 mag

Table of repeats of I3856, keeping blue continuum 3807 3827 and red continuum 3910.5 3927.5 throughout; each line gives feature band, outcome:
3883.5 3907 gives -0.13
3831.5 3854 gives -0.11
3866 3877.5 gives 0.29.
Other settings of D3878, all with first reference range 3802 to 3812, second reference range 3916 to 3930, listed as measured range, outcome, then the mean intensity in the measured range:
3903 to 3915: 0.09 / 5.76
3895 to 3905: -0.15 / 7.07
